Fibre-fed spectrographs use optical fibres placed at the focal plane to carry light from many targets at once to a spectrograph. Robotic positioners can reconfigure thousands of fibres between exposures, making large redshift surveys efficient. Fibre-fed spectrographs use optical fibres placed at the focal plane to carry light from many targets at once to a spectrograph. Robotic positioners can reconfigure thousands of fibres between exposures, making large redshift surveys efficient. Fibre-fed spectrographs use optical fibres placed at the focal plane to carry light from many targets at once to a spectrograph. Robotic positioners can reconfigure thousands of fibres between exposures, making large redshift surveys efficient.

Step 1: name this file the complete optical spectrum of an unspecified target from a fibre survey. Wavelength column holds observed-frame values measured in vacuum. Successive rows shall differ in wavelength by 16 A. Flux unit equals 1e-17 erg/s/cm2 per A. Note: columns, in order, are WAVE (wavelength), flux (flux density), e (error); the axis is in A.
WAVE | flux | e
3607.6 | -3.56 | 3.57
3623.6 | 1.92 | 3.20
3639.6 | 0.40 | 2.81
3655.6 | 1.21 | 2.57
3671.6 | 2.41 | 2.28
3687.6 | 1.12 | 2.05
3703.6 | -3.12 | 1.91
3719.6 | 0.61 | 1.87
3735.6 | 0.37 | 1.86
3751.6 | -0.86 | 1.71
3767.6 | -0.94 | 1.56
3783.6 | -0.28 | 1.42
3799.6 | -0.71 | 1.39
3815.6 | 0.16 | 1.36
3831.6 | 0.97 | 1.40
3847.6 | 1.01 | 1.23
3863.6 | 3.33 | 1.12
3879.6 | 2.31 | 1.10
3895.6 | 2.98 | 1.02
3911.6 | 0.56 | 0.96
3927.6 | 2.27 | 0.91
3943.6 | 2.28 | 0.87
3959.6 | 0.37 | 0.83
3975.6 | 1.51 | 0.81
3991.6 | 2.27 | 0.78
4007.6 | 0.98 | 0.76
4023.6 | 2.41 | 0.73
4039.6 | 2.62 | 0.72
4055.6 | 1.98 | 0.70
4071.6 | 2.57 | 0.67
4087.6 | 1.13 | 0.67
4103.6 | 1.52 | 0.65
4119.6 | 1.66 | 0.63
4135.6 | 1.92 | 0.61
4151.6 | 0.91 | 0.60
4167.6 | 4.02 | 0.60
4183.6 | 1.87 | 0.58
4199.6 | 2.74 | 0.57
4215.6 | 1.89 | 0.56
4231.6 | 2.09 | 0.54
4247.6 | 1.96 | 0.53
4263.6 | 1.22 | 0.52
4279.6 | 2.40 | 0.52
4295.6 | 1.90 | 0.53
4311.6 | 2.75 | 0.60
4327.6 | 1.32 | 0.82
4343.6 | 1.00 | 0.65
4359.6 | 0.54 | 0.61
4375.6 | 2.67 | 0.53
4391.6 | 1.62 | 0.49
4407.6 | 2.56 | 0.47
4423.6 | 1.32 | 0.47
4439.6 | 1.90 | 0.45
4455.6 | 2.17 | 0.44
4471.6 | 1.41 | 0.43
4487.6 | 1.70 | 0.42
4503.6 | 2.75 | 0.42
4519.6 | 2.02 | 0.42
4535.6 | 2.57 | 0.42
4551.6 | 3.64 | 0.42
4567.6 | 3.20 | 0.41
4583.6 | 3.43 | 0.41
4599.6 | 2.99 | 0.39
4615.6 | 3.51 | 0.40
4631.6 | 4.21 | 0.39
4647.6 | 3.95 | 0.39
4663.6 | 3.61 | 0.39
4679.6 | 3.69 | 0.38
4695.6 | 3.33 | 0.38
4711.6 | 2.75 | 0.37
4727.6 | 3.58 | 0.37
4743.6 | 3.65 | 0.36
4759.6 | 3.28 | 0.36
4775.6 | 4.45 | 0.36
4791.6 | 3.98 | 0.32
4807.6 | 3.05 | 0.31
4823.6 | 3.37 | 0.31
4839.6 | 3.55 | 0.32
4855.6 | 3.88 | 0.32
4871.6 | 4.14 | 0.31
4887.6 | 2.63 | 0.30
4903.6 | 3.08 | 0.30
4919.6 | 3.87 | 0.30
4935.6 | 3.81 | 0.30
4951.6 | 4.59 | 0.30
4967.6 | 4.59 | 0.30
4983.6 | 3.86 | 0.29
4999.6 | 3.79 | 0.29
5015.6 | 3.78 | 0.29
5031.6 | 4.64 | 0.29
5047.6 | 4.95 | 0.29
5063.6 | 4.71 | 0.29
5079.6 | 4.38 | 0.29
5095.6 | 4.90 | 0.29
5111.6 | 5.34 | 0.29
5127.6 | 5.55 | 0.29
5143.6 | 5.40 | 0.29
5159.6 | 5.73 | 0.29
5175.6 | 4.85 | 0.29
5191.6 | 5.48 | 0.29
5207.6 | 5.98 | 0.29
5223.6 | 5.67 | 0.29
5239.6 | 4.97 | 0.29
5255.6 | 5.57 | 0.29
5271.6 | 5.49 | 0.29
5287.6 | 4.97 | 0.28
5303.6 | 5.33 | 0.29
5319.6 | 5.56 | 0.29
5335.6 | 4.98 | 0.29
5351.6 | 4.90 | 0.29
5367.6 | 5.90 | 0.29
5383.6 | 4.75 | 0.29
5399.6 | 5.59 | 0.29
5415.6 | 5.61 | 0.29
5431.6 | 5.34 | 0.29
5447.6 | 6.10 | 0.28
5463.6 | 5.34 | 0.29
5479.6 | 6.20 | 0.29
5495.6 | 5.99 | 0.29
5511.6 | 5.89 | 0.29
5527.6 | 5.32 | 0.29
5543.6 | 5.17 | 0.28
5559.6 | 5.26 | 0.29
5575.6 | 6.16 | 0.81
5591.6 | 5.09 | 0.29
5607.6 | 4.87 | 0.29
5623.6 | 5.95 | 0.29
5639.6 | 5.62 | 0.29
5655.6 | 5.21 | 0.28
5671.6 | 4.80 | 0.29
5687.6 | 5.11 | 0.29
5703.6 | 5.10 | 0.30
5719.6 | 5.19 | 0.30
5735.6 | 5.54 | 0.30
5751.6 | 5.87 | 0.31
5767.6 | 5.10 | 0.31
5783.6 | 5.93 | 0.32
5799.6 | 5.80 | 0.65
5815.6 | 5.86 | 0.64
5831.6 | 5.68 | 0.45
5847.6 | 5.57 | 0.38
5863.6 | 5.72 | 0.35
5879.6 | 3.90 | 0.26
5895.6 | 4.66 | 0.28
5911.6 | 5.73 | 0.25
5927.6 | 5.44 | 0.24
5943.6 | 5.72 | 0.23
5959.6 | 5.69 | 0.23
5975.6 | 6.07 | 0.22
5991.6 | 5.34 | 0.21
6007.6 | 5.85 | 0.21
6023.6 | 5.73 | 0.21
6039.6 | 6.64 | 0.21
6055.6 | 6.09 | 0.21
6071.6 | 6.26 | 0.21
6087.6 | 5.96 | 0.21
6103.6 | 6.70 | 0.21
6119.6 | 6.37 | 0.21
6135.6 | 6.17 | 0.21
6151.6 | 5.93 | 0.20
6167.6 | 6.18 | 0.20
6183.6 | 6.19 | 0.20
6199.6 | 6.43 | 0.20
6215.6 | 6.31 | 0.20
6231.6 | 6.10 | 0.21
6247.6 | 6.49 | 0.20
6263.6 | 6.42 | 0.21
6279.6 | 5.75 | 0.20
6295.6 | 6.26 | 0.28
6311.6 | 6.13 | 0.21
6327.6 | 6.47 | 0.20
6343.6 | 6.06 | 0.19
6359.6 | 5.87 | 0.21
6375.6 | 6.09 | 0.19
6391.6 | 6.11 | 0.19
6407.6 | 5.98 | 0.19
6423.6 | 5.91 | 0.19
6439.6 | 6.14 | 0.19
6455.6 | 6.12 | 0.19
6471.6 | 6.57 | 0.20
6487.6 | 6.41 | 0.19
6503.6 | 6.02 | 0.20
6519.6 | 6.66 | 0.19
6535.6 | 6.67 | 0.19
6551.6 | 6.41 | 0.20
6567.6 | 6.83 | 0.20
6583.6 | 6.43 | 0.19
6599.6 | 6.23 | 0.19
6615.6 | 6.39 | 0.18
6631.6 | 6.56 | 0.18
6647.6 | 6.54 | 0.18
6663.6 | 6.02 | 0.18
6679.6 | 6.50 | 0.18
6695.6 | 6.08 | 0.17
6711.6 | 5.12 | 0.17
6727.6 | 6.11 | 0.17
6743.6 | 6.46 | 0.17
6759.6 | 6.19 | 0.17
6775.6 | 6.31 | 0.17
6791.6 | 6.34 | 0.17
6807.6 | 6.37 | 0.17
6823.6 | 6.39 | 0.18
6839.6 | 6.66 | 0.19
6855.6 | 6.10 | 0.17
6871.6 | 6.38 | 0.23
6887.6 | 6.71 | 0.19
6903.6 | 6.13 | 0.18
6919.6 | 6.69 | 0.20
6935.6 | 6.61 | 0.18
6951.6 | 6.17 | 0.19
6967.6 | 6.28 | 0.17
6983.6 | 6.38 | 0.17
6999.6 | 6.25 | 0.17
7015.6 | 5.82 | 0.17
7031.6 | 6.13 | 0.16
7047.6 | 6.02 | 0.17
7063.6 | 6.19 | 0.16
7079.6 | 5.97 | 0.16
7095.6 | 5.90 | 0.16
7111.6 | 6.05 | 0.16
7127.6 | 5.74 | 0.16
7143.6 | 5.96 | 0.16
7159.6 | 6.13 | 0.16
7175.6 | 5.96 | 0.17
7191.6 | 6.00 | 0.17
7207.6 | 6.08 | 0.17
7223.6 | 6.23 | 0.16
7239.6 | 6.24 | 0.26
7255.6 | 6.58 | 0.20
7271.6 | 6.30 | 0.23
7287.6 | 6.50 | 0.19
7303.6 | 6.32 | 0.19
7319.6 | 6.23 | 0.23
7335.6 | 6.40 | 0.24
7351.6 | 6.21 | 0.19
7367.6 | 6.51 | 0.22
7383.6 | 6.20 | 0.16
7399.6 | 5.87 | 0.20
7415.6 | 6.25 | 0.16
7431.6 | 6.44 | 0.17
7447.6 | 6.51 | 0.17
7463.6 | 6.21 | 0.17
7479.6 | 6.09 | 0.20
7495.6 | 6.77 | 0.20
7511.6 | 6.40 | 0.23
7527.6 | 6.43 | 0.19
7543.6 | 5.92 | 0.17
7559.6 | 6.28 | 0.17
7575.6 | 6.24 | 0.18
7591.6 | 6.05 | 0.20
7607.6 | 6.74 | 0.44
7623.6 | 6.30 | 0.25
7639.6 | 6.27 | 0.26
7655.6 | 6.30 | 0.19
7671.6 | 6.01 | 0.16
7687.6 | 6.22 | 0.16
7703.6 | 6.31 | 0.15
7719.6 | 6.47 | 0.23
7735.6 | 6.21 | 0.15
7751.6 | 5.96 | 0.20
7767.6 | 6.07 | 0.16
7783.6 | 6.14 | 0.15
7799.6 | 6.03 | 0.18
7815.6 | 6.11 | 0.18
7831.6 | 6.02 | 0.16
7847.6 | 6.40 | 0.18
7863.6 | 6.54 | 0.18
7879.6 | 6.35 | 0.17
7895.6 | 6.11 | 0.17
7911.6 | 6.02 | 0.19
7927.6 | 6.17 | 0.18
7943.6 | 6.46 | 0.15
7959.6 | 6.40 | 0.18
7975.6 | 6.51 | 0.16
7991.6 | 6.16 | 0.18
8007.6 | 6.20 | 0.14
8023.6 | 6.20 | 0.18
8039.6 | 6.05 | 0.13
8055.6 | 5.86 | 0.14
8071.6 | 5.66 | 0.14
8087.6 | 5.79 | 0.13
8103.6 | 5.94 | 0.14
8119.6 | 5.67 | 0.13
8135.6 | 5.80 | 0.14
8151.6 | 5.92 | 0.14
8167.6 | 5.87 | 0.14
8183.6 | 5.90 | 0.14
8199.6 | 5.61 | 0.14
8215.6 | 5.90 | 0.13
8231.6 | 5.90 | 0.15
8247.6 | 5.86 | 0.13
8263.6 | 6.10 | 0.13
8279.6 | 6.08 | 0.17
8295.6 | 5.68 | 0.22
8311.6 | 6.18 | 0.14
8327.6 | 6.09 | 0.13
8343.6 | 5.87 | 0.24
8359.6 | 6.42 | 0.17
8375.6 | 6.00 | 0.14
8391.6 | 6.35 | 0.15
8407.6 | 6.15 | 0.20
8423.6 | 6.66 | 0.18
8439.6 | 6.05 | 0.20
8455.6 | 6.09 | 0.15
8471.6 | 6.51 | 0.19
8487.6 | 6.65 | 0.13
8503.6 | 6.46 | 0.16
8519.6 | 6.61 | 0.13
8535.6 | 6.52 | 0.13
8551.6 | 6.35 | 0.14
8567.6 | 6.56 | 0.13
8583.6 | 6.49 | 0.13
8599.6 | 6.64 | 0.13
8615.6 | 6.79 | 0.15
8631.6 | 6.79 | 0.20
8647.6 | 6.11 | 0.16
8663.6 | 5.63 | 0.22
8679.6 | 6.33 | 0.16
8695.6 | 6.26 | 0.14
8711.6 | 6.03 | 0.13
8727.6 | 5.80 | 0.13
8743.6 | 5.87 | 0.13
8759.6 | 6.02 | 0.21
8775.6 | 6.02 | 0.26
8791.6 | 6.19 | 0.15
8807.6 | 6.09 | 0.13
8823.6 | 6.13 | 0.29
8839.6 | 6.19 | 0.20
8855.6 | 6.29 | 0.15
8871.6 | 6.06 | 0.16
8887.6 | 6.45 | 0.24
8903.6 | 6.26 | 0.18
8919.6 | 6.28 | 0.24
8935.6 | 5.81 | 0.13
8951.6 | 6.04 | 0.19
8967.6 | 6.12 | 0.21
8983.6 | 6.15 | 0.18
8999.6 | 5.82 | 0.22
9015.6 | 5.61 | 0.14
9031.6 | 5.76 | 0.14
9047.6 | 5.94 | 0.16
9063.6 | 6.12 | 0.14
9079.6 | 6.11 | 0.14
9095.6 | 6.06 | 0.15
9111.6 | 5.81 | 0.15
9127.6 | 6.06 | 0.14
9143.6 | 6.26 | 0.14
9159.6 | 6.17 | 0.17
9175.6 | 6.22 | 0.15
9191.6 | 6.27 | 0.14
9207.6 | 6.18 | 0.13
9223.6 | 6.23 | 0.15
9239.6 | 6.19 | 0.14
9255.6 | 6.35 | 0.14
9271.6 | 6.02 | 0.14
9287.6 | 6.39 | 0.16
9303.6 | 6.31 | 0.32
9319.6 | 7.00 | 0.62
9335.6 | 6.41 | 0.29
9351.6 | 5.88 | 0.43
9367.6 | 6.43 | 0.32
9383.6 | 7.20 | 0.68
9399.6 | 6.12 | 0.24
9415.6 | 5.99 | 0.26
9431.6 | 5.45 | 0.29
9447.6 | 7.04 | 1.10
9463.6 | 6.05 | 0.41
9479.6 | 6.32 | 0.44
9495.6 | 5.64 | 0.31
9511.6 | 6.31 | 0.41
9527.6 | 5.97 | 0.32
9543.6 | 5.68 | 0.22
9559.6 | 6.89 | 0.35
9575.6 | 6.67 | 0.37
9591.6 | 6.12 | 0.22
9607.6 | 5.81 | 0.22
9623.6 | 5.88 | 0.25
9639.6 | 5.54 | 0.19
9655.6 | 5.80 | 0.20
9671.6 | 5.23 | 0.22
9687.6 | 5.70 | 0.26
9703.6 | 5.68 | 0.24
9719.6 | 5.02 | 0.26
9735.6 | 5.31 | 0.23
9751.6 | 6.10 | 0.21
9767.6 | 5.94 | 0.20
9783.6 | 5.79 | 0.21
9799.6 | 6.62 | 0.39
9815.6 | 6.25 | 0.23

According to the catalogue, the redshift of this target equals 0.138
